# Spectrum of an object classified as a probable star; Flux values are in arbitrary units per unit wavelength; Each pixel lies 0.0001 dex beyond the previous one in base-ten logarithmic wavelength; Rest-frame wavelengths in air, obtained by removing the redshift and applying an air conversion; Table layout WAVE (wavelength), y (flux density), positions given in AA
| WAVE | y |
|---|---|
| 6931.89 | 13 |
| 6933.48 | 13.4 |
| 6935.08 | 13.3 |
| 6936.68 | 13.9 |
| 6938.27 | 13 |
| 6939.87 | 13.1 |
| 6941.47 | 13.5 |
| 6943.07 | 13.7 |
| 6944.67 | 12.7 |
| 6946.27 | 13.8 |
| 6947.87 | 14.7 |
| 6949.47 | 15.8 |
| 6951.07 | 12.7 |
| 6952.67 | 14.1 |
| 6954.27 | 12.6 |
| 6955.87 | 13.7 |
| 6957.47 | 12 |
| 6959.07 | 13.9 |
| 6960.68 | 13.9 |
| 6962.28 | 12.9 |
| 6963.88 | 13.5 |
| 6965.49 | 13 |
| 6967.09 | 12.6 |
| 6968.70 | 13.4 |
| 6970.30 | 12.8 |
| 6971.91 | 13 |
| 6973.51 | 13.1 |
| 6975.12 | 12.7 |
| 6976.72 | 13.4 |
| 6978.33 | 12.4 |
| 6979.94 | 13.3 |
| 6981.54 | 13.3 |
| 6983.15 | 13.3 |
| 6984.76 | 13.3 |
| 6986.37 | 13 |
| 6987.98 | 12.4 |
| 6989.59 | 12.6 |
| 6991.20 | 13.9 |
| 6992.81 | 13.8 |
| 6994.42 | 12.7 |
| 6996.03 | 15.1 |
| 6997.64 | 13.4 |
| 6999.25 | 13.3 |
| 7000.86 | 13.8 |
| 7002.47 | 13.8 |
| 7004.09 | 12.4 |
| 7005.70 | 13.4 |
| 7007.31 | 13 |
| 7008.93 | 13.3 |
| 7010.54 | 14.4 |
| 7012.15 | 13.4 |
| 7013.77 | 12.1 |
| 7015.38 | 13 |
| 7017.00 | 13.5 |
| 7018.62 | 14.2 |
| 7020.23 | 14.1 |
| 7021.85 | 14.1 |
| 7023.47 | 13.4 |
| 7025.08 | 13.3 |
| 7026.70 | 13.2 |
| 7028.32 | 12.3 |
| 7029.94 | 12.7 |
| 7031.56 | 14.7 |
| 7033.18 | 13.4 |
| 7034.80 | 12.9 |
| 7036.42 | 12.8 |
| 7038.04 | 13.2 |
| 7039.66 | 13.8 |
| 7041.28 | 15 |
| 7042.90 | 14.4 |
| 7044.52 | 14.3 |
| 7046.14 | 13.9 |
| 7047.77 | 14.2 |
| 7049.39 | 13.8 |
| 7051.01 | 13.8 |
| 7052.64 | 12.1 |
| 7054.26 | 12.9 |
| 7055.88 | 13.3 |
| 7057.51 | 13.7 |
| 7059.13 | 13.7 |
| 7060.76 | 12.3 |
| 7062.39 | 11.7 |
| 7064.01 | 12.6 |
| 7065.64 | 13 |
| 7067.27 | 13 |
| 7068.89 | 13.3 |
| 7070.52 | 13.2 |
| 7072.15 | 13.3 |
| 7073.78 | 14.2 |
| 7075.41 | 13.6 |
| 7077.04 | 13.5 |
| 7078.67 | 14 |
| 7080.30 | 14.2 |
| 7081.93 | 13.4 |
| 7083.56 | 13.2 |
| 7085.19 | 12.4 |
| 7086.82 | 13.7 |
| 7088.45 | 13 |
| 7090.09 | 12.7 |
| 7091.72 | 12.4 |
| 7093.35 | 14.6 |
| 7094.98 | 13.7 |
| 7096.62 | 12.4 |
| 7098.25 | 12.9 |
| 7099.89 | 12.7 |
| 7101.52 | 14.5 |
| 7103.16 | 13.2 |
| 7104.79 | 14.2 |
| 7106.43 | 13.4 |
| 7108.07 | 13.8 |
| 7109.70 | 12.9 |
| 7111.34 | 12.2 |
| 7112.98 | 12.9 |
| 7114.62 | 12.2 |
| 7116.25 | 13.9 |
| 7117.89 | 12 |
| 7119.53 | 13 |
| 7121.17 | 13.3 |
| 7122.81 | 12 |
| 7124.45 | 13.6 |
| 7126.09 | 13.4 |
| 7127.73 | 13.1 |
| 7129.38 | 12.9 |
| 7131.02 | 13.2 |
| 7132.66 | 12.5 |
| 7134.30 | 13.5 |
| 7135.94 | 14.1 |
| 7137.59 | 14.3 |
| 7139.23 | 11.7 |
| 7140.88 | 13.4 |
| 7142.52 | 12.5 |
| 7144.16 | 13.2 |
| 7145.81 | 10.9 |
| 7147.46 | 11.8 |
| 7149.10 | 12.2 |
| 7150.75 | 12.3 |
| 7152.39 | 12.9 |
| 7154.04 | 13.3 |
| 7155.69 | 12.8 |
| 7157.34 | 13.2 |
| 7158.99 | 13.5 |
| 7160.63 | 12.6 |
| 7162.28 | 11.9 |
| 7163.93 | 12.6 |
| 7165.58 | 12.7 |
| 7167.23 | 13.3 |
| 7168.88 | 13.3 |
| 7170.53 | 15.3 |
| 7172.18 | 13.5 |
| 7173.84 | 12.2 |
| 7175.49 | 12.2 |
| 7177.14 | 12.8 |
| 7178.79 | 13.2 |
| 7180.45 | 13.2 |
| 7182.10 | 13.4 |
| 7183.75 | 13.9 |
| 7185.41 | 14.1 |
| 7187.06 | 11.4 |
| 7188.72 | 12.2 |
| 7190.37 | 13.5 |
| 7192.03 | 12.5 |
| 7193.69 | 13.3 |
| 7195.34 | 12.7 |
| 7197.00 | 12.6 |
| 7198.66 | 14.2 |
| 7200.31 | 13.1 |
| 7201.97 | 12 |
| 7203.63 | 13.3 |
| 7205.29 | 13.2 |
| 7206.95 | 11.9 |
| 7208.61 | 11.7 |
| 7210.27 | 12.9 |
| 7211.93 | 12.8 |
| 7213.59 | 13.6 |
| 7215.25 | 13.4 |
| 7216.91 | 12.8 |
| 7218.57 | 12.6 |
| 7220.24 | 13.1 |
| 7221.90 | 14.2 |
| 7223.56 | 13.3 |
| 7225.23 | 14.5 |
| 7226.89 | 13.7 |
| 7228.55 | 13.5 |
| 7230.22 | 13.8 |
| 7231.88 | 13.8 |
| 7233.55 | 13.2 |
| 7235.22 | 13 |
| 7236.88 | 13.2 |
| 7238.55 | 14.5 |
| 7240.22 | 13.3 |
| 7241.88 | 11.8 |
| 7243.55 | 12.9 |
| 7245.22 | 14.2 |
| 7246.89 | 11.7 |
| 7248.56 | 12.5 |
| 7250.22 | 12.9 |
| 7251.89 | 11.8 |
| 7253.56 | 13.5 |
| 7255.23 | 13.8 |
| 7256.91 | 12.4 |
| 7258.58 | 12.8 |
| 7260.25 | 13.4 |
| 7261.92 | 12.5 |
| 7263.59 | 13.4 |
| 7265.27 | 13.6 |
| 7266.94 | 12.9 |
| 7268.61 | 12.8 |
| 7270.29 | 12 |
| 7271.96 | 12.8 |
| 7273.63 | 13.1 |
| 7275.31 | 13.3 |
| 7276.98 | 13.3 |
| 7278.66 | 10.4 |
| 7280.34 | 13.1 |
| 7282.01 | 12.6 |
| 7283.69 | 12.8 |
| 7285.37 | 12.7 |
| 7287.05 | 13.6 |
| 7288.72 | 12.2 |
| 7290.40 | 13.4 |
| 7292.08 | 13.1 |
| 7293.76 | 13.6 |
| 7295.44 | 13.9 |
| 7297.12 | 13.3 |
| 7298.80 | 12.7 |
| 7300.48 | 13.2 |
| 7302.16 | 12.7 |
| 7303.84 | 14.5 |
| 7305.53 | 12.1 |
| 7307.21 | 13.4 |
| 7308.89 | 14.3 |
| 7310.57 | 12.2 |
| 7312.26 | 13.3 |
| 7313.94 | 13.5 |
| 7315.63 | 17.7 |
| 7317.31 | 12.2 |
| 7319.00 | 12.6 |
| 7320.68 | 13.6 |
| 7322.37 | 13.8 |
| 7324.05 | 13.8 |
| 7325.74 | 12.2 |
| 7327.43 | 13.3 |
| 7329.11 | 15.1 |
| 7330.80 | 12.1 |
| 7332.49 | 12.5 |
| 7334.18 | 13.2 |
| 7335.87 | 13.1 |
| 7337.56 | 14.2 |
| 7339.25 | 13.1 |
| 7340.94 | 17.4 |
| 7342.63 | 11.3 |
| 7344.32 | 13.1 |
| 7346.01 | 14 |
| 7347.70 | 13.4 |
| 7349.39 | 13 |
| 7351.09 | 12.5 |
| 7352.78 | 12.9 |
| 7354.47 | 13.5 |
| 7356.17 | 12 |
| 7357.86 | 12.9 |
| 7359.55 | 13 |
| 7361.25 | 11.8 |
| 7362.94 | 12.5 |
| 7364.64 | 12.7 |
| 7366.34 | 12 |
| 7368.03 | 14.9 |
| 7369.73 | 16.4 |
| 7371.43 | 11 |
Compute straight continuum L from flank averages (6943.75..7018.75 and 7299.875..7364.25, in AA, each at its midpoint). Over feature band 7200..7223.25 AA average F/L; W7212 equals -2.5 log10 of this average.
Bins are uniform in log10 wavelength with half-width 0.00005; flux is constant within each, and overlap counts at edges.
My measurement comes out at 0.03 mag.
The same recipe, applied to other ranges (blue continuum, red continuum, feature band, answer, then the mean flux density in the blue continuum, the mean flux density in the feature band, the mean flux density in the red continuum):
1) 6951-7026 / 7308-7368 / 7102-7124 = 0.02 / 13.3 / 13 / 13.3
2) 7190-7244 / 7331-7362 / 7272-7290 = 0.03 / 13.1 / 12.7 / 13.1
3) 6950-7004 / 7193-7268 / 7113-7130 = 0.02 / 13.2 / 12.9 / 13.1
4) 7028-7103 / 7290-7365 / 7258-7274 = 0.03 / 13.4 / 12.9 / 13.3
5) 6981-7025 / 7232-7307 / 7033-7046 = -0.03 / 13.4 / 13.8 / 13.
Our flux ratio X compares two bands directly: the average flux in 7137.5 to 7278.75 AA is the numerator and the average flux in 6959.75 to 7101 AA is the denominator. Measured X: 0.97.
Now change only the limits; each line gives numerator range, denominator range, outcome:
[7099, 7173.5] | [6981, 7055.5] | 0.97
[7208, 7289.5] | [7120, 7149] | 1.01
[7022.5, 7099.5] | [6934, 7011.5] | 1.00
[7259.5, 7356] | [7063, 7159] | 1.01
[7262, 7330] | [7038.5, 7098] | 0.99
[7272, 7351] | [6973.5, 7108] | 0.99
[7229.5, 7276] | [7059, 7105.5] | 0.98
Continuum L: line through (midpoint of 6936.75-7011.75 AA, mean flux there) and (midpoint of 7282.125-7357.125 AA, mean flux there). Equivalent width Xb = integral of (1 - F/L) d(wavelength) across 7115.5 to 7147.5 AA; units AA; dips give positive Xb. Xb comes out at 0.9 AA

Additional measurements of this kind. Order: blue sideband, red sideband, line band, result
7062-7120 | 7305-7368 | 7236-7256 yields 0.35 AA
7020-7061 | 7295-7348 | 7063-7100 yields 0.68 AA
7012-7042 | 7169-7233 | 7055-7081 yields 0.14 AA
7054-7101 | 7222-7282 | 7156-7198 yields 0.37 AA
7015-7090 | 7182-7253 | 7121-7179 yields 1.29 AA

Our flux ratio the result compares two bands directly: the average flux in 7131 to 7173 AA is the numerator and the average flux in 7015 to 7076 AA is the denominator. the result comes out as 1.0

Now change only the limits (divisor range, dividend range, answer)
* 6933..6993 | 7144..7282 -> 0.97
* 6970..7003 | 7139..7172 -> 0.97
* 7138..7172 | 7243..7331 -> 1.02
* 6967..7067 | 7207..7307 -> 0.98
